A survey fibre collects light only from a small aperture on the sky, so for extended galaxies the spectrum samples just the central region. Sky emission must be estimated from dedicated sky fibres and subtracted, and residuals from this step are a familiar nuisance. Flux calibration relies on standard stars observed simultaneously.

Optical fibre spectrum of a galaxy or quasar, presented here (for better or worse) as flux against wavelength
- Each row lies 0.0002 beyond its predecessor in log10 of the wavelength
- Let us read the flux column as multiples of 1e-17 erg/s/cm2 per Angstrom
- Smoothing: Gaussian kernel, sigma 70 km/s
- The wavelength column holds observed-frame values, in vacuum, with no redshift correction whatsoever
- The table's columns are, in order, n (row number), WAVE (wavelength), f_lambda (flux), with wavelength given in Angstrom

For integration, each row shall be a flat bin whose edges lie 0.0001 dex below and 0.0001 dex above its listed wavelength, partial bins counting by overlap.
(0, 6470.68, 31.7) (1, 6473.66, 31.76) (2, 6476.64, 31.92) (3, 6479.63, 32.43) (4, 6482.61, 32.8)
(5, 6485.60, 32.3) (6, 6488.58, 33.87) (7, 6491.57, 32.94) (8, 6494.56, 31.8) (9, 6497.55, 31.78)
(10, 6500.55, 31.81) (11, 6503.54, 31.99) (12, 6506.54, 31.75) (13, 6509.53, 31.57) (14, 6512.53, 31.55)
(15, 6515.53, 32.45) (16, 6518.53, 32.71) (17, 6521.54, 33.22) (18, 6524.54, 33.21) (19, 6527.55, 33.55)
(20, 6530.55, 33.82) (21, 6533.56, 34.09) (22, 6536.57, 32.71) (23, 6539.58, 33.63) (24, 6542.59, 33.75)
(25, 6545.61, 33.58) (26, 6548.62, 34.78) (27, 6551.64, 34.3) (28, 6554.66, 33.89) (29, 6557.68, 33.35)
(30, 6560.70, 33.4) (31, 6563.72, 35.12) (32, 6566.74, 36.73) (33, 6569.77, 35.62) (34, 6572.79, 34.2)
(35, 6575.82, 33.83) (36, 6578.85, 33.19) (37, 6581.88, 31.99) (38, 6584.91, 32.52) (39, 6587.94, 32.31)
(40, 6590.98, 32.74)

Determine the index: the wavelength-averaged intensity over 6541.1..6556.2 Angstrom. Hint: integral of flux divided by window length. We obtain 34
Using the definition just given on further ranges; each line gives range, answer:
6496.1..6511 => 31.8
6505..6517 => 31.8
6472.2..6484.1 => 32.2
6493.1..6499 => 31.8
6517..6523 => 32.9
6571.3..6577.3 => 34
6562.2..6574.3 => 35.4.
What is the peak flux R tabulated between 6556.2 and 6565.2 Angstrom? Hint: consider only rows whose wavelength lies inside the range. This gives 35.12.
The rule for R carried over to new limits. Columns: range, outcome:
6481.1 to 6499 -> 33.87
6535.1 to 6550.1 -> 34.78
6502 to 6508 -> 31.99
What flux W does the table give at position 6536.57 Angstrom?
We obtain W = 32.71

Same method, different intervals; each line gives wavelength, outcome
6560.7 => 33.4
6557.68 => 33.35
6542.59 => 33.75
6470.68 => 31.7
